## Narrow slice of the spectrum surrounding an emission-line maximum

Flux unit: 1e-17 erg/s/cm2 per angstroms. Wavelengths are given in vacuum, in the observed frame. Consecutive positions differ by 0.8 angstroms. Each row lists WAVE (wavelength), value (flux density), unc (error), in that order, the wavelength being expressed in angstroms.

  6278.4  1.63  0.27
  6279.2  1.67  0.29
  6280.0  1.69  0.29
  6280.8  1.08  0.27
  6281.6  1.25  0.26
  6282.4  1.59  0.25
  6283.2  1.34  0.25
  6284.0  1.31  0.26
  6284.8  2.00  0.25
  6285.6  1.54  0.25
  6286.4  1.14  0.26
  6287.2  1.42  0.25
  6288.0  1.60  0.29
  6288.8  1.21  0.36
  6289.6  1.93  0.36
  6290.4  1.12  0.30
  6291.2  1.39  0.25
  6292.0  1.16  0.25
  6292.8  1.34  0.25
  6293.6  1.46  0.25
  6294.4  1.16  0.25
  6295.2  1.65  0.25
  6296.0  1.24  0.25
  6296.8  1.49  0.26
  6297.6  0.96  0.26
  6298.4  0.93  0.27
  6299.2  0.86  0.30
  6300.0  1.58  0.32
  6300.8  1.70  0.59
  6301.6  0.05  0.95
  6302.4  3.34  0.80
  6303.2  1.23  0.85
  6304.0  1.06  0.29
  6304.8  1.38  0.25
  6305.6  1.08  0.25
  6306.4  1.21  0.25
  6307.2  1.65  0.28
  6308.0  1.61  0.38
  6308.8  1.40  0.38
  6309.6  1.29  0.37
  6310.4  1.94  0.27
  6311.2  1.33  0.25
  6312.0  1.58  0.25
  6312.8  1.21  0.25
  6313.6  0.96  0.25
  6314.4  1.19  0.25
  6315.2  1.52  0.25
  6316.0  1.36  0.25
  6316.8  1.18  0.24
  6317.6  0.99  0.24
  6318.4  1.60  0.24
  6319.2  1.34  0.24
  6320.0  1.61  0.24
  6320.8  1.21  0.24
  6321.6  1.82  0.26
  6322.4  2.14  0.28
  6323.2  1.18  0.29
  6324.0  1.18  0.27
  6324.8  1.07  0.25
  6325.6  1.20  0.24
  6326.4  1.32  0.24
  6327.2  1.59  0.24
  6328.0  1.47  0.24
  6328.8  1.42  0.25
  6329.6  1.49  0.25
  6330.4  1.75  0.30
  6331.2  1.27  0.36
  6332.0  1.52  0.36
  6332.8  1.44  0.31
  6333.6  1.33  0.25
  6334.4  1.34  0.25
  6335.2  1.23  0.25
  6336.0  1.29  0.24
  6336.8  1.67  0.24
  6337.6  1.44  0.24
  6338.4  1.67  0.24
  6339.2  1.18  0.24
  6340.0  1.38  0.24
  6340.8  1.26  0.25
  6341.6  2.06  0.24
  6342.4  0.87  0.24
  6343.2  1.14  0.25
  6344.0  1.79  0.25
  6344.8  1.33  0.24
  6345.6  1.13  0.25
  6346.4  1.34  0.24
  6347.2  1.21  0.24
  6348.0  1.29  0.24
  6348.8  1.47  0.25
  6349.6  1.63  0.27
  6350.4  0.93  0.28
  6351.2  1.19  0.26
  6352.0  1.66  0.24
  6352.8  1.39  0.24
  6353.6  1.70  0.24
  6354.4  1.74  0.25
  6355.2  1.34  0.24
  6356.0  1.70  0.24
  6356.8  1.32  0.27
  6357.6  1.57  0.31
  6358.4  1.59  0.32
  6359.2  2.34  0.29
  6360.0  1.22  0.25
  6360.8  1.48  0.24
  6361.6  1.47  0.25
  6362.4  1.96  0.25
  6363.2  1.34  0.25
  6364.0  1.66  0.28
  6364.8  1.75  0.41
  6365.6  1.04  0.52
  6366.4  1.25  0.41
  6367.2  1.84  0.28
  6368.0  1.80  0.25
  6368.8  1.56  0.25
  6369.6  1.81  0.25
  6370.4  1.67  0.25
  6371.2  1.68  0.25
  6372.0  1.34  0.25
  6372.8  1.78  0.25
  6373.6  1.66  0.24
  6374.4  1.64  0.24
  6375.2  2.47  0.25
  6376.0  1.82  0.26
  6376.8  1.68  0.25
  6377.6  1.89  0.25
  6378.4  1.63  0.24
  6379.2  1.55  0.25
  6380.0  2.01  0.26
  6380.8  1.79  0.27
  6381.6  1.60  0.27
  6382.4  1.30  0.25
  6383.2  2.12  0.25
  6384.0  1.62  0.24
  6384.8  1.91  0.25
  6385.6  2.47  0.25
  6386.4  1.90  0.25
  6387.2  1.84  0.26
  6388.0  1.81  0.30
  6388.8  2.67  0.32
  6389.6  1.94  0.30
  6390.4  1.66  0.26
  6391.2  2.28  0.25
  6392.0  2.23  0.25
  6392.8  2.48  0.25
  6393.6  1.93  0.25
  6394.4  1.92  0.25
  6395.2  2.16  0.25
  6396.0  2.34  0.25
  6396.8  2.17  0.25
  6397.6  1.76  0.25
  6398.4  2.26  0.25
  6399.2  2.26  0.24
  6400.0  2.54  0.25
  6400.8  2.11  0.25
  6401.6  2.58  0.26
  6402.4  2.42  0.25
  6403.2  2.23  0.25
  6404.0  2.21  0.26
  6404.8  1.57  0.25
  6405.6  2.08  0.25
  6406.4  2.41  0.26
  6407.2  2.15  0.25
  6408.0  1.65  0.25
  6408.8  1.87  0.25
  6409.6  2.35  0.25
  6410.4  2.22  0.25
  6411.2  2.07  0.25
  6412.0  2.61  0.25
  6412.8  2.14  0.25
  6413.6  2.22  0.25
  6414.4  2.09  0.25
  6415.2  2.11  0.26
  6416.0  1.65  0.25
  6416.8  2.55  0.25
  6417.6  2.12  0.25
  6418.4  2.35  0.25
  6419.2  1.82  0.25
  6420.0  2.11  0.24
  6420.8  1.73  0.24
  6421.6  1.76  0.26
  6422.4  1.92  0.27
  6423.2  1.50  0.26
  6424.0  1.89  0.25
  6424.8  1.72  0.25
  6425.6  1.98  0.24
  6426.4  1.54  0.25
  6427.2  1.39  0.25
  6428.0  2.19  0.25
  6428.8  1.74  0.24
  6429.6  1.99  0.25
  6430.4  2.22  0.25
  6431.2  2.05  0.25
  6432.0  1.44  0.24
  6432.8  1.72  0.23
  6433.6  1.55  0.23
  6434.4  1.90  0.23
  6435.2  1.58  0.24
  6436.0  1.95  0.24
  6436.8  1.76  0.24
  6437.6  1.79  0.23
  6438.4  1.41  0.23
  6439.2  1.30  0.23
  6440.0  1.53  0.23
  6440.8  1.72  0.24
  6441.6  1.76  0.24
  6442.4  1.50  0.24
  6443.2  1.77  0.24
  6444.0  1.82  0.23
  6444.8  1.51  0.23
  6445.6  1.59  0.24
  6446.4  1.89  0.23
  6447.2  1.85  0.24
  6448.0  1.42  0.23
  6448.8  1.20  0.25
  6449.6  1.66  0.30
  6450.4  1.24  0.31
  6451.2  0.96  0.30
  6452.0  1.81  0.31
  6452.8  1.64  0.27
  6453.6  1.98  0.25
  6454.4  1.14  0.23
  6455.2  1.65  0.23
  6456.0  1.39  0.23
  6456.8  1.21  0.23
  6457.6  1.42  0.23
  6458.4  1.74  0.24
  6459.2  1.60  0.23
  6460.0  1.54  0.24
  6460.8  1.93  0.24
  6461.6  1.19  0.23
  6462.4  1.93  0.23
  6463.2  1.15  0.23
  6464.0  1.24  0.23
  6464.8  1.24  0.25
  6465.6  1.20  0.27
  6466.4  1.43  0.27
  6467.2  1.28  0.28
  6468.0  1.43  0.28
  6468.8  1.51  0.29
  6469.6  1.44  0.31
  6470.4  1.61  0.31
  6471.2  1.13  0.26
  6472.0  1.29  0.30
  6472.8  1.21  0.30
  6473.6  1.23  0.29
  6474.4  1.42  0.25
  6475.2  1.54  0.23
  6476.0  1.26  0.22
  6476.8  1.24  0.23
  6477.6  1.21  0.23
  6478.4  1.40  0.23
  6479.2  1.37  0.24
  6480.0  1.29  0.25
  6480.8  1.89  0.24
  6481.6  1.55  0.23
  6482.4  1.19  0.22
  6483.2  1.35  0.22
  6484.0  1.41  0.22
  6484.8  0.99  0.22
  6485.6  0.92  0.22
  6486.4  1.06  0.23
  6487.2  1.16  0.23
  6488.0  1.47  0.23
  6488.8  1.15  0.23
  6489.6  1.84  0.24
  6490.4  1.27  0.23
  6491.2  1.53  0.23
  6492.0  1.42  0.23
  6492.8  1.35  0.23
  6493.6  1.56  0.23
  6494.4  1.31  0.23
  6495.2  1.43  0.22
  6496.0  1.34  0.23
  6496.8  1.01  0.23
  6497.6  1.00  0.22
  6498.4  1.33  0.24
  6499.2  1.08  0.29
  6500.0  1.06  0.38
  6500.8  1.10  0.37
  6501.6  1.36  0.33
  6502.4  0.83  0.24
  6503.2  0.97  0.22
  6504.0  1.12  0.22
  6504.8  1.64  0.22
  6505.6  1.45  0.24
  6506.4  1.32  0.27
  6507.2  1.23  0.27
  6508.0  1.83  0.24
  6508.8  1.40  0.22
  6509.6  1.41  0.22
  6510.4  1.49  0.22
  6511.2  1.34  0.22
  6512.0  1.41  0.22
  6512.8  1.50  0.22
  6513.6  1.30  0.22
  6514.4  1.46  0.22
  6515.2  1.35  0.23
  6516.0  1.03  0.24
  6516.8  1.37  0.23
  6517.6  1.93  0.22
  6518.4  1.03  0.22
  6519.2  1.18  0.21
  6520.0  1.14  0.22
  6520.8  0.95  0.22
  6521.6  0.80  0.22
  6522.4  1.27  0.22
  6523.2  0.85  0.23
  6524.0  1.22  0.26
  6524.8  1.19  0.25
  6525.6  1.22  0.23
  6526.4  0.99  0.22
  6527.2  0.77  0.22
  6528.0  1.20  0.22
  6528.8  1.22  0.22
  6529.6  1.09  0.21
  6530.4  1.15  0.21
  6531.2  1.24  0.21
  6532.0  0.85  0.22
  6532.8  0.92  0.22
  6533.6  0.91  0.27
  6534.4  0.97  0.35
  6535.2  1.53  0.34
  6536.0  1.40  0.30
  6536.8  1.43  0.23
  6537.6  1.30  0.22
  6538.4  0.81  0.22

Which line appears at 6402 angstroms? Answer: Mg II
